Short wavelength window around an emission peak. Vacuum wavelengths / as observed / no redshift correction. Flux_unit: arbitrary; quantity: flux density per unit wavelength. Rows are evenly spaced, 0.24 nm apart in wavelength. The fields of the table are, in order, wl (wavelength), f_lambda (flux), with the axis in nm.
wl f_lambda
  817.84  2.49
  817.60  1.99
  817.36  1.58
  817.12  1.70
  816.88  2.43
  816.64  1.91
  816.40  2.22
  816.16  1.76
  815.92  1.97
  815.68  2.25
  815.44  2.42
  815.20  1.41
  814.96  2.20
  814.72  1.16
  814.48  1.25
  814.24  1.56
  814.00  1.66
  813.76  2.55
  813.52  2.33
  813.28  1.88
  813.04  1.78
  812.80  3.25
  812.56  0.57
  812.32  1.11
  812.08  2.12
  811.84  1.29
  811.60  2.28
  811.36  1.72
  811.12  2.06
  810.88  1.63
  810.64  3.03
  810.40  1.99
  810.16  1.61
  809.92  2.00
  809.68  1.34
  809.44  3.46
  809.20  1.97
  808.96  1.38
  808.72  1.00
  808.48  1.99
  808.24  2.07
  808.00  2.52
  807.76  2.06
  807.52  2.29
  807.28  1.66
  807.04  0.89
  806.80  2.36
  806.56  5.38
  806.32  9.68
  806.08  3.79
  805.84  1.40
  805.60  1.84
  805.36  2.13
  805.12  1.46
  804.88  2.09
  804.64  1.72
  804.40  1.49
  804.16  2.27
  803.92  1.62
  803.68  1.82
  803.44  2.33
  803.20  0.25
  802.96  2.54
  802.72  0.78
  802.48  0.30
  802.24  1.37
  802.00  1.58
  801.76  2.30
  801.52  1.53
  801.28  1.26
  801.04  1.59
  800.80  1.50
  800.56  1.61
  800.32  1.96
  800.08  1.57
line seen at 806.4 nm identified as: H-gamma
